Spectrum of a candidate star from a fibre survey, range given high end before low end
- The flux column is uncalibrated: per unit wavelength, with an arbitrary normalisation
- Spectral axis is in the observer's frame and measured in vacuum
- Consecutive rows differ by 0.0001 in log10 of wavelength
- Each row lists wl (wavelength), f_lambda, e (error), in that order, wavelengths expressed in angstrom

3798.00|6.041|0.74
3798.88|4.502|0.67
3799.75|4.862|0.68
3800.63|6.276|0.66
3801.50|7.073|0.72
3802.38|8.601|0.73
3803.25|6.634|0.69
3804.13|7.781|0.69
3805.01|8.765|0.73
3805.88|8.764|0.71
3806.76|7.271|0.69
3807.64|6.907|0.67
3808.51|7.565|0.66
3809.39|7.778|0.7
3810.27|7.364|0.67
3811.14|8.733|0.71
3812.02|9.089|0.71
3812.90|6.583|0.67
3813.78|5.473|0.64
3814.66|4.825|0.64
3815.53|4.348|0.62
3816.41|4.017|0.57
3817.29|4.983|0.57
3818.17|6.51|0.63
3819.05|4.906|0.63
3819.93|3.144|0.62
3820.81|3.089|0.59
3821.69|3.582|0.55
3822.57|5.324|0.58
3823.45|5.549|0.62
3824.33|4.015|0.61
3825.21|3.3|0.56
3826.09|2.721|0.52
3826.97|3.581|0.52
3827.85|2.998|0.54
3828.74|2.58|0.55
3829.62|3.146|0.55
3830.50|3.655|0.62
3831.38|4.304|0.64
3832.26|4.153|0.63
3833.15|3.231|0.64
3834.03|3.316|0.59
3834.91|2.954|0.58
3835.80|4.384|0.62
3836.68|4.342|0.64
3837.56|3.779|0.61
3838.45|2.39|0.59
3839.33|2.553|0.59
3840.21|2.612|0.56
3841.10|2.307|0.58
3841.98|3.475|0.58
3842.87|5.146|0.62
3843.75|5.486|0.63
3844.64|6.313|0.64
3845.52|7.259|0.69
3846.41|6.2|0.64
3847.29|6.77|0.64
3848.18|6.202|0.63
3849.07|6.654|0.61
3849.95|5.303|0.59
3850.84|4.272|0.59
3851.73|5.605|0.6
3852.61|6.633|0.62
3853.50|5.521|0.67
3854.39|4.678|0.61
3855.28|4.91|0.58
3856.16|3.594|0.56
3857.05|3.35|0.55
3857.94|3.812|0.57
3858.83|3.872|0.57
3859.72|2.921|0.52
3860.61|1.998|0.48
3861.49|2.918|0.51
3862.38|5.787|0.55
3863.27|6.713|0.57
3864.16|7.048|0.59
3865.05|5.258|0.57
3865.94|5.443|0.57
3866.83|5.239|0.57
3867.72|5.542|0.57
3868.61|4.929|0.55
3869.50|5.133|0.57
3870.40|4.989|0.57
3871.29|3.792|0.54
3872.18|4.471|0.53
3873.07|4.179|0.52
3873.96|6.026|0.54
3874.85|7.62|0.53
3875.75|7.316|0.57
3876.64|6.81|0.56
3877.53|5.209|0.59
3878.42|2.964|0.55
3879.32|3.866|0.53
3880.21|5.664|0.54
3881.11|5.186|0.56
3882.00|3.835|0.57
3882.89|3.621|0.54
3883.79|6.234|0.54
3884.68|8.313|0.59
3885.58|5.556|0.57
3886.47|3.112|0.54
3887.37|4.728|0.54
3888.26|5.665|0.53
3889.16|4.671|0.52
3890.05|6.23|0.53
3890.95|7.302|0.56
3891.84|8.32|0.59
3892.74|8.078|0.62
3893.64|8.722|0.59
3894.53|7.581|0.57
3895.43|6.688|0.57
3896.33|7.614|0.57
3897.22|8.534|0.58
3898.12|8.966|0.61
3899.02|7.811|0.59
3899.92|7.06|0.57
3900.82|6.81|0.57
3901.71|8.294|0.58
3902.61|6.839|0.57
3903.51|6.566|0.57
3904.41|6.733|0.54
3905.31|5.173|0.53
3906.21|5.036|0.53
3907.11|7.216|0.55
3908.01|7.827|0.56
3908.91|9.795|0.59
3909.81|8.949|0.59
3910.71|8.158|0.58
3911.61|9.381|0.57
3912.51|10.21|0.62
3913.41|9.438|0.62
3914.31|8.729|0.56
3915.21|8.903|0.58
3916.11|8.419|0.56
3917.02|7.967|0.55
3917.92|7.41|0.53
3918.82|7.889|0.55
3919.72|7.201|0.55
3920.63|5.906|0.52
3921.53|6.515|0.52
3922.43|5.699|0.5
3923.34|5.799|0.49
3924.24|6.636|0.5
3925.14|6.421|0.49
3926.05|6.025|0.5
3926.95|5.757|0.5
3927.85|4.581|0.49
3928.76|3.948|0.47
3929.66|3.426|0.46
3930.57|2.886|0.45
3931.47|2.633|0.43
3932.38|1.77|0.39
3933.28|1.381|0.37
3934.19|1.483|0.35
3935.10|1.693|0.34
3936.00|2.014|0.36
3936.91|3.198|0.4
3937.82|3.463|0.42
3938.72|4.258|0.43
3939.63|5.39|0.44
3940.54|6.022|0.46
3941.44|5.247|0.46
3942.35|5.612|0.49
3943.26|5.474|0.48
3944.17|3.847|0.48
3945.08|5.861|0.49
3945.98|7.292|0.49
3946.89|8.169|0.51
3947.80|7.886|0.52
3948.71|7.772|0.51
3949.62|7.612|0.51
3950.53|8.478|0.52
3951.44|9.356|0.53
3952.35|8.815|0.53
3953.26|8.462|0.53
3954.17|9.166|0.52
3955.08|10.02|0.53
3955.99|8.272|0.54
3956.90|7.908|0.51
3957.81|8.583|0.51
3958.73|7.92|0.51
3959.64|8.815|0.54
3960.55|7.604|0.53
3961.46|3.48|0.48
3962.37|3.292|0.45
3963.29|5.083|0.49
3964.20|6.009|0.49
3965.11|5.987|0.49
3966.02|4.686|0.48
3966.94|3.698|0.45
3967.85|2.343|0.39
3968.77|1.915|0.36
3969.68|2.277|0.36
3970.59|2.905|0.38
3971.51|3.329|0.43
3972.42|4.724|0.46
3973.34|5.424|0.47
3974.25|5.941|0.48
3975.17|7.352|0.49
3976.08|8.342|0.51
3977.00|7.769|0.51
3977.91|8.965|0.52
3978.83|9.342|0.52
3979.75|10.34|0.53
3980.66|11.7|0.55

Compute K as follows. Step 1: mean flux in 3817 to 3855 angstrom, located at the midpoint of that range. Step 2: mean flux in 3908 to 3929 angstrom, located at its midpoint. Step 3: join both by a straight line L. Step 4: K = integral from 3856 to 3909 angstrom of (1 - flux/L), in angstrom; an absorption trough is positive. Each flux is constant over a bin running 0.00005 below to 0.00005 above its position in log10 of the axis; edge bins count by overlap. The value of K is 2.78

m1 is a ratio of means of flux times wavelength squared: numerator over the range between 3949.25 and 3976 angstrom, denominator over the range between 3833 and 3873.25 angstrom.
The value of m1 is 1.41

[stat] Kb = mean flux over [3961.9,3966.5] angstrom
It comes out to 5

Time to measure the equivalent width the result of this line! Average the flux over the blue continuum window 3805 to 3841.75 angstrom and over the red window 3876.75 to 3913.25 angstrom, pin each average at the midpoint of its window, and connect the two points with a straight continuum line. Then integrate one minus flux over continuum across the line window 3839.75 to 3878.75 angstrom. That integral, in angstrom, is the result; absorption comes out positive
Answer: 4.6 angstrom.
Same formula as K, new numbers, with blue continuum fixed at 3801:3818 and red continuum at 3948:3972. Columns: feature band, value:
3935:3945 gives 3.2 angstrom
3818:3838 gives 8.9 angstrom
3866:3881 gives 3.2 angstrom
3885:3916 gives -3.9 angstrom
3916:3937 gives 5.3 angstrom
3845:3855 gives 1.3 angstrom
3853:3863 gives 4.1 angstrom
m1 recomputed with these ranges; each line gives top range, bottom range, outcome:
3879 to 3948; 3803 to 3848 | 1.28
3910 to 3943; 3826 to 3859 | 1.35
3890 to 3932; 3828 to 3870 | 1.60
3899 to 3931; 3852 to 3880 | 1.45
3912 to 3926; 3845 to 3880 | 1.50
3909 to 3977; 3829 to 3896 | 1.25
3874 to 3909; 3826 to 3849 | 1.61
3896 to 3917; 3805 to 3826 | 1.44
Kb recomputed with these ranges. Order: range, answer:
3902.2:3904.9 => 6.68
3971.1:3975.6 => 5.36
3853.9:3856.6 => 4.42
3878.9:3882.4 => 4.66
